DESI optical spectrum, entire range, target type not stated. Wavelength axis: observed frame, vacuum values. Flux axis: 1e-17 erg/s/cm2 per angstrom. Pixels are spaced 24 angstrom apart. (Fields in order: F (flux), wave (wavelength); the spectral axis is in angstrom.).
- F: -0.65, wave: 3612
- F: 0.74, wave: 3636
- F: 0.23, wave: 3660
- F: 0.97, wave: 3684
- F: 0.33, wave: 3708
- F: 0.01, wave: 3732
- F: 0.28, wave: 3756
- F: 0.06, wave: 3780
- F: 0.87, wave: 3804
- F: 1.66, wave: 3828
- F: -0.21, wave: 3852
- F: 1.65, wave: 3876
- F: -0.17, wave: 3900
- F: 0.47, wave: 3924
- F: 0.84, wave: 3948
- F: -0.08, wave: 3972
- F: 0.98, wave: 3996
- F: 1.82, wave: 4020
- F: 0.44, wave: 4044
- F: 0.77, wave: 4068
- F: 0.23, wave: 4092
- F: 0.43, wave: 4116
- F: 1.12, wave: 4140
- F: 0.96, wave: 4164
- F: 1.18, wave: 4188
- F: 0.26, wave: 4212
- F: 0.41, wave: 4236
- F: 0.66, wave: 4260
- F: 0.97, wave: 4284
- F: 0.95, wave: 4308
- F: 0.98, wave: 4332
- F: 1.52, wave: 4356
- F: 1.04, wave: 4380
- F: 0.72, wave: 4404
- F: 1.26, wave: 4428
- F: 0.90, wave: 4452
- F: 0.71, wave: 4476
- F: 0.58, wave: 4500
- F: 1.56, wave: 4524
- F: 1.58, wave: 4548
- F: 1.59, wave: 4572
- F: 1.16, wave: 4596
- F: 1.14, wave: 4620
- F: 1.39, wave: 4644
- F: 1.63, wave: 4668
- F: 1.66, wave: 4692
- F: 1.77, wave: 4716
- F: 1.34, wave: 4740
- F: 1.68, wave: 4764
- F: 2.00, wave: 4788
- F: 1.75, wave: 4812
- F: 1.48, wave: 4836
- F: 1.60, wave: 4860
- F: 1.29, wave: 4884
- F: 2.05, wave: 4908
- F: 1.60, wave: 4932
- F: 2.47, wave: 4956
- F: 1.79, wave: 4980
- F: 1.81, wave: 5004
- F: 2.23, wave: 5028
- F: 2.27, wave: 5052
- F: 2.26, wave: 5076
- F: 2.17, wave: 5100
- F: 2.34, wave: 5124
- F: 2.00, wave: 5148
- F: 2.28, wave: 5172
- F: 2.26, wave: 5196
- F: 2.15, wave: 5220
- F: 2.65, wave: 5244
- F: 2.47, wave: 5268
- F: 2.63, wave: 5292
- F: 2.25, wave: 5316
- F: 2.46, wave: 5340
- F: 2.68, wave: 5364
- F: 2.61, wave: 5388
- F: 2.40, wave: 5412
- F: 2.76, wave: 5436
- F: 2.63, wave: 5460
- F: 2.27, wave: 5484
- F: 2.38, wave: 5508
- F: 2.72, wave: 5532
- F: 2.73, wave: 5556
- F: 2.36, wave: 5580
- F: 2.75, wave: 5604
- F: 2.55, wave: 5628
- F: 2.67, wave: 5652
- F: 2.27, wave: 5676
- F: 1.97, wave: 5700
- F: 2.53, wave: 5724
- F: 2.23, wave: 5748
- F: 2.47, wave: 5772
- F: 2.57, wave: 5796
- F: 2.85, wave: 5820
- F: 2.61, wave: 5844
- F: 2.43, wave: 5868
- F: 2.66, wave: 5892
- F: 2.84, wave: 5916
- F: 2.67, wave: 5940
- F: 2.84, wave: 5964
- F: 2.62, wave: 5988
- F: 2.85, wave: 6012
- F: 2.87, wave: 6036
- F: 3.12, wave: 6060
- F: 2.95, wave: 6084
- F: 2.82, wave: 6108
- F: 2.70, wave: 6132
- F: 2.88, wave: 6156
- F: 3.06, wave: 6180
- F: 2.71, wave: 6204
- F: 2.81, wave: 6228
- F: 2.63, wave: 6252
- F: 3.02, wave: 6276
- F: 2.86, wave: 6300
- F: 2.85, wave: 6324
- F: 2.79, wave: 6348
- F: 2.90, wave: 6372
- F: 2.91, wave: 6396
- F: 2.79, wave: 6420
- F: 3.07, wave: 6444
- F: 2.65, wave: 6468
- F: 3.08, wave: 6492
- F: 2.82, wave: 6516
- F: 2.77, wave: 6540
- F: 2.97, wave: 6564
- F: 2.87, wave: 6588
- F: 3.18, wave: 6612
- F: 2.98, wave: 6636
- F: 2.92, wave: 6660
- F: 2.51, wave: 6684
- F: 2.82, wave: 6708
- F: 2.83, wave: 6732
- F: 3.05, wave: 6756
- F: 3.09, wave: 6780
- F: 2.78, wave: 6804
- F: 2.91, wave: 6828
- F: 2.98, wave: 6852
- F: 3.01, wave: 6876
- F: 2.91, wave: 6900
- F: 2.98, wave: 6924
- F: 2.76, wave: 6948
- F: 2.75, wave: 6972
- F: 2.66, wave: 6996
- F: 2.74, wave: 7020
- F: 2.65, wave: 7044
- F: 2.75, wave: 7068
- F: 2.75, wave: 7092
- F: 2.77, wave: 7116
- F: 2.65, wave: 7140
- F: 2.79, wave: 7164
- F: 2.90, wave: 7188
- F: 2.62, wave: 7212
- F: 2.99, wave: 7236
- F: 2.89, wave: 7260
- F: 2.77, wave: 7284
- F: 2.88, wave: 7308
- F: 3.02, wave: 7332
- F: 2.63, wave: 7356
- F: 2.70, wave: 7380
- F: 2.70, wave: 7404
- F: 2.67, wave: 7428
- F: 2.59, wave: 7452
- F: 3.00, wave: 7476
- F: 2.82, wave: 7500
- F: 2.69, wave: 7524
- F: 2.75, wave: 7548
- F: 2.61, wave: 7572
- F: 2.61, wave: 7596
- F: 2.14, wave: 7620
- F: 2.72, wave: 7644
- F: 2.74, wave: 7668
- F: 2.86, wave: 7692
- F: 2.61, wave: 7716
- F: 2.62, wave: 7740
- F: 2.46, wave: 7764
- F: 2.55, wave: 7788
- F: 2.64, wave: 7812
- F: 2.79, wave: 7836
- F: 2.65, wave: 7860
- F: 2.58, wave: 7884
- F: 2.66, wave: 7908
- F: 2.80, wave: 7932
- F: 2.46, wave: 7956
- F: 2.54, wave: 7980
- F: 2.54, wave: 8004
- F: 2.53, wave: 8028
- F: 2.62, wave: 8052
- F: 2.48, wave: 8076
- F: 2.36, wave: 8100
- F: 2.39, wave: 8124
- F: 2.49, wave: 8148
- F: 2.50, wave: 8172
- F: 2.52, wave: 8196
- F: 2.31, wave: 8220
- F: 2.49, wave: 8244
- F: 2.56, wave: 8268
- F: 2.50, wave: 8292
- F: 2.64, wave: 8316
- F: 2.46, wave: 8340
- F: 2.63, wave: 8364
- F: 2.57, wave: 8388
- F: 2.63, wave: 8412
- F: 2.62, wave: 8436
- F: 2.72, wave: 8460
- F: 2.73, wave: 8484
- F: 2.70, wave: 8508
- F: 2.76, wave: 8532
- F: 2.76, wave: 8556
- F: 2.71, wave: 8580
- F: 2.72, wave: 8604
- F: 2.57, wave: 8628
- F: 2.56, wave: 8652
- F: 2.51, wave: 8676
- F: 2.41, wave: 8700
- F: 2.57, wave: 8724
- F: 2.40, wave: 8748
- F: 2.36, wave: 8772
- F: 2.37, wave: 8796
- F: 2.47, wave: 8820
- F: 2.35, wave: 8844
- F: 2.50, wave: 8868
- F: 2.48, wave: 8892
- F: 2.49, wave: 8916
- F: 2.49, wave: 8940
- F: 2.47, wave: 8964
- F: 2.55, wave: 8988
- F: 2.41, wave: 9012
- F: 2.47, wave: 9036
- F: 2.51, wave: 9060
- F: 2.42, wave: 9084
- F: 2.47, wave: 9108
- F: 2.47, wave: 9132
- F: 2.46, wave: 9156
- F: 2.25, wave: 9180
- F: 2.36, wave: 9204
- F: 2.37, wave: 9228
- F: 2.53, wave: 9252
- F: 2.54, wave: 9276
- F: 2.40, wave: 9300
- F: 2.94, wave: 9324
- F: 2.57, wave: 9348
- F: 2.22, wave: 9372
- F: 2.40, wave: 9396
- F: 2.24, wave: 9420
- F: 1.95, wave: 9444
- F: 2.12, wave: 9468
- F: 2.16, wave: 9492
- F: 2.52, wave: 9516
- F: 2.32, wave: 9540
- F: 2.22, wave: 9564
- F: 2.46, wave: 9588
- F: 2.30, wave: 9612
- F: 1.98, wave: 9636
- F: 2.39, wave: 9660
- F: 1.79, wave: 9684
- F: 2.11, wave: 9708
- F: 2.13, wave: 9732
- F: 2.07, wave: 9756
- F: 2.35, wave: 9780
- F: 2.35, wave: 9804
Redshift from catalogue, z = 0.13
